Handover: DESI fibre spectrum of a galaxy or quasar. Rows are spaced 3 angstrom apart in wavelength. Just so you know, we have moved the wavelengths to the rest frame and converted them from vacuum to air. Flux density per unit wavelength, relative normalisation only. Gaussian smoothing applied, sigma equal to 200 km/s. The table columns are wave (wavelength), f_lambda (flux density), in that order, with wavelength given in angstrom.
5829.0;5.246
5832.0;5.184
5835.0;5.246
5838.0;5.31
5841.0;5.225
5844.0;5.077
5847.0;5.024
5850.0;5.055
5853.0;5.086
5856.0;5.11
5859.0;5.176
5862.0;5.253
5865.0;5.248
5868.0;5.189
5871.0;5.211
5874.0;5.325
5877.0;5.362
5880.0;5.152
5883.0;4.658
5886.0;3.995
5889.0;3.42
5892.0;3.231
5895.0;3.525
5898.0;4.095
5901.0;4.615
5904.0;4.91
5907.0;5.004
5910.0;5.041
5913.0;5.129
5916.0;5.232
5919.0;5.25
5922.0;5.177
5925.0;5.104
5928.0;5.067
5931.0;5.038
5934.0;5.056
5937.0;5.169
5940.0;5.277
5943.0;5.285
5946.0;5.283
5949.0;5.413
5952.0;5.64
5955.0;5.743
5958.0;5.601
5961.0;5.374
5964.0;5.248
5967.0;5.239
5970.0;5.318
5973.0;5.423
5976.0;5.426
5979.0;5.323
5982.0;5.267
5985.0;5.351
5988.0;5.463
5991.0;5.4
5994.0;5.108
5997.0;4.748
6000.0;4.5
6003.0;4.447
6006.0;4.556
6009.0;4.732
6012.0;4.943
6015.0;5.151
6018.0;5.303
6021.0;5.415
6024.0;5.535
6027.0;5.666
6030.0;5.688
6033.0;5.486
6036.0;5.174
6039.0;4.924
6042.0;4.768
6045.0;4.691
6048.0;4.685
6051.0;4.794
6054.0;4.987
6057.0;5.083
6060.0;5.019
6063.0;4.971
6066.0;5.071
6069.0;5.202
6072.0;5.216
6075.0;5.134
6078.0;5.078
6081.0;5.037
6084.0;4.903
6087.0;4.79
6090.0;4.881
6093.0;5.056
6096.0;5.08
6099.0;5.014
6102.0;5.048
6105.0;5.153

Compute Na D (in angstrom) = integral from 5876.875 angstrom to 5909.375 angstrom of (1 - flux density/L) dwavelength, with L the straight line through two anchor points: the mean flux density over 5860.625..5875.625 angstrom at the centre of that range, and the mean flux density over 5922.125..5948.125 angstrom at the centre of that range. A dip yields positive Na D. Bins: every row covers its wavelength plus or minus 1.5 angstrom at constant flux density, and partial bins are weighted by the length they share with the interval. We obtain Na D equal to 5.5 angstrom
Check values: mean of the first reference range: 5.25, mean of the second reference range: 5.17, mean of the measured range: 4.34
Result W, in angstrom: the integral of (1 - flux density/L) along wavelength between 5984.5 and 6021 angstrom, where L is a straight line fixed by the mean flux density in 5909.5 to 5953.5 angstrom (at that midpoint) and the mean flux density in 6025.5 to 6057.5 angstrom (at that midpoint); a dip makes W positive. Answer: 1.1 angstrom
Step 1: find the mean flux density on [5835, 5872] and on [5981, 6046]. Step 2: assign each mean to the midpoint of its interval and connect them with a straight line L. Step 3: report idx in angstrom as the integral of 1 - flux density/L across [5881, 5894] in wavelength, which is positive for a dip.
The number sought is 3.3 angstrom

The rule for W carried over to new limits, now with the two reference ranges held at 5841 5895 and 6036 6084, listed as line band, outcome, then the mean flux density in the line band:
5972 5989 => -1.6 angstrom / 5.37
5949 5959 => -1.5 angstrom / 5.63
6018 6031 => -1.5 angstrom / 5.54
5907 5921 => -0.8 angstrom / 5.15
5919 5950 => -1.9 angstrom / 5.19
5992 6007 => 0.7 angstrom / 4.7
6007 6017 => 0.0 angstrom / 4.94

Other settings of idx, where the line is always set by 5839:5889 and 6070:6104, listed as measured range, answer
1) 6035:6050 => 0.6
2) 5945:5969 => -2.0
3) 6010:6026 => -0.8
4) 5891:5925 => 2.2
